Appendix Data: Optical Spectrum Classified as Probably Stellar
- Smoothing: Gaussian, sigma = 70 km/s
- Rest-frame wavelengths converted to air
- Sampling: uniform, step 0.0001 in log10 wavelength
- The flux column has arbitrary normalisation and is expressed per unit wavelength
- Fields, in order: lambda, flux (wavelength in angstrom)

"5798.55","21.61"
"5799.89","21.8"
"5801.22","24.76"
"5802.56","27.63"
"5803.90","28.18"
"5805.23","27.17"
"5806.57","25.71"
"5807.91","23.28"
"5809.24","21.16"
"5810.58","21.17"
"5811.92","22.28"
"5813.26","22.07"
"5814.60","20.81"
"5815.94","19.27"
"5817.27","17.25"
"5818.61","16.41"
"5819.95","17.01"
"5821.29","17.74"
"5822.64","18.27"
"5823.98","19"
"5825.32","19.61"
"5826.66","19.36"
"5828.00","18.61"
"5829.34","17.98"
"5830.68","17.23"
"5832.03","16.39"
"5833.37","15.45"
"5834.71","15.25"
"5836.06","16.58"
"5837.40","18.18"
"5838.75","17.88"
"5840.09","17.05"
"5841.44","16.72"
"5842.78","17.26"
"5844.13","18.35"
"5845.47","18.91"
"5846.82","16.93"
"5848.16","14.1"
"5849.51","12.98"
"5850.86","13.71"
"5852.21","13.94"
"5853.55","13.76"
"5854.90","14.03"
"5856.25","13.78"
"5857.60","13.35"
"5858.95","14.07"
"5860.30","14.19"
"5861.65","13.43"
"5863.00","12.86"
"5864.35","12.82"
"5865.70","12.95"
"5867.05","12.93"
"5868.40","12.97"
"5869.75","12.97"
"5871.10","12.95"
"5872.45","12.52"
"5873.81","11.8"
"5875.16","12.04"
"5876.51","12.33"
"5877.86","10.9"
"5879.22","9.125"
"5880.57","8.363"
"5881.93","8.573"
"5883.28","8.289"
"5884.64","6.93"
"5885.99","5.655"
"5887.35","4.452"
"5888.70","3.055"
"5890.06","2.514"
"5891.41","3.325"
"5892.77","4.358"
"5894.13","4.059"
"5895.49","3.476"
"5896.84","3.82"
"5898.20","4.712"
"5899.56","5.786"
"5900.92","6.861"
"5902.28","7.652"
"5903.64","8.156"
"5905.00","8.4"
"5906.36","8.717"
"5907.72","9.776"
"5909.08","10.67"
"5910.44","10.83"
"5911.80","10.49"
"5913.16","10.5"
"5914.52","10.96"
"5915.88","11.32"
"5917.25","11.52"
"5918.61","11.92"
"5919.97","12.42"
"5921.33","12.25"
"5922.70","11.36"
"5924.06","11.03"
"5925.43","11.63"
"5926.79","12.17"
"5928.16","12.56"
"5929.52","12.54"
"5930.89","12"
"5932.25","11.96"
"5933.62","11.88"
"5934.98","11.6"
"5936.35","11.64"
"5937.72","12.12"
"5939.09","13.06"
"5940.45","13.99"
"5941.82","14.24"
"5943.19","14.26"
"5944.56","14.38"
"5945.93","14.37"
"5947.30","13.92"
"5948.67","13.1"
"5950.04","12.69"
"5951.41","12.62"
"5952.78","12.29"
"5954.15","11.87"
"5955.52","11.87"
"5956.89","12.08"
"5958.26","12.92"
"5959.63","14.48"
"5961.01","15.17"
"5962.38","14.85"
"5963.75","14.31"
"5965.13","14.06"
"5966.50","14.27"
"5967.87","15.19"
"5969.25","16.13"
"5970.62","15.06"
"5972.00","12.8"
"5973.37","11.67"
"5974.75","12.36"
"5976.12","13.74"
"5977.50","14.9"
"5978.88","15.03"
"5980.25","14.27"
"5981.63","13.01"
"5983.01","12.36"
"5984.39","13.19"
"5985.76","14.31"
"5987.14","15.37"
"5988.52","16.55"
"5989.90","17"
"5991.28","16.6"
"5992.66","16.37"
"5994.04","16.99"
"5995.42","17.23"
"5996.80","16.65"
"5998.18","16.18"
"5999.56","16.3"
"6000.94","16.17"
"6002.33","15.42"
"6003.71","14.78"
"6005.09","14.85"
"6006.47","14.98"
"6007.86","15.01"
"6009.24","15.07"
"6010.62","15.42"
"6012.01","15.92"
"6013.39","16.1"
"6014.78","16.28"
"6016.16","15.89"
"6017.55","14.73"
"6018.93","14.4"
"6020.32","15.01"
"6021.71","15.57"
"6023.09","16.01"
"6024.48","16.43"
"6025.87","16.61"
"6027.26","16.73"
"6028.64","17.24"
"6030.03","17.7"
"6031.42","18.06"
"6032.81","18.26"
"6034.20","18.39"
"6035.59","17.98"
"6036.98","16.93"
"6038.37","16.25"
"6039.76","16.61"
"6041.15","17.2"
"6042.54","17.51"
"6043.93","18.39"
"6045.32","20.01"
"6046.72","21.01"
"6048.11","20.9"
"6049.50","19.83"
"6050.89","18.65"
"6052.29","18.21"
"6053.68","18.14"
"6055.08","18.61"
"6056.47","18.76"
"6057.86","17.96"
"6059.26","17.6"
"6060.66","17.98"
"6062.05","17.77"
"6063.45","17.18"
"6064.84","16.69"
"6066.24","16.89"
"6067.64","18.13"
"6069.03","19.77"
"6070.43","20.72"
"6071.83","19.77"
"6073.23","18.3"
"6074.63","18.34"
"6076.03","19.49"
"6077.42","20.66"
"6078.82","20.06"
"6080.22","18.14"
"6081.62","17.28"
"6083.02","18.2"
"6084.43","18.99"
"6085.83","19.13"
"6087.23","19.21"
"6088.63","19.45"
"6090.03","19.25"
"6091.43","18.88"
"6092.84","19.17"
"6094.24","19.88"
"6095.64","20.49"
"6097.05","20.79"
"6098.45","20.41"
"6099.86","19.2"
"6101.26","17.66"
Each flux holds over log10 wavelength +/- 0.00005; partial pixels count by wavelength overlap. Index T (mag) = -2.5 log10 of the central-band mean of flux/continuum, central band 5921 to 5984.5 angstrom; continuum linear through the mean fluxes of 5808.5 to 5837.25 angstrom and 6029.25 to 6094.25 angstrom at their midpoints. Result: 0.37 mag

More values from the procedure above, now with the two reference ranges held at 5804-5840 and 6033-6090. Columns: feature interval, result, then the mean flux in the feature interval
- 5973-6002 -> 0.24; 15.1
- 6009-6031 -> 0.17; 16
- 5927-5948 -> 0.41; 12.9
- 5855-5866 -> 0.39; 13.5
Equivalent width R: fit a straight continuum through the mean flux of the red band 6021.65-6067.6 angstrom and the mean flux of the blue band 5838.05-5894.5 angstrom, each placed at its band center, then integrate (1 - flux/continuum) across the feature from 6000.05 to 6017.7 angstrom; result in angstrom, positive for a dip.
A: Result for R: 1.24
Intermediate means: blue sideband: 11.8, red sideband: 17.9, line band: 15.5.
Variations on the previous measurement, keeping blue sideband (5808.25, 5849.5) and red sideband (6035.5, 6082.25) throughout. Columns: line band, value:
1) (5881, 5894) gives 9.2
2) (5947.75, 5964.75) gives 4.7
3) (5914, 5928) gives 5.0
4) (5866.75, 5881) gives 5.0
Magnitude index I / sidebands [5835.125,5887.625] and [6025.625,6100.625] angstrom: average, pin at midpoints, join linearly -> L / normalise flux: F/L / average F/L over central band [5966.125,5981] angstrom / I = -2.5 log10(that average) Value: 0.15 mag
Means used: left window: 13.2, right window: 18.6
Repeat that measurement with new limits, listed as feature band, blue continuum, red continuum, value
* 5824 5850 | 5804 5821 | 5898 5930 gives 0.089 mag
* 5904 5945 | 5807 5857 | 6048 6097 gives 0.472 mag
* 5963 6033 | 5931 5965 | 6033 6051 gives 0.040 mag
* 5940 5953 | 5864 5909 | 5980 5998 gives -0.098 mag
